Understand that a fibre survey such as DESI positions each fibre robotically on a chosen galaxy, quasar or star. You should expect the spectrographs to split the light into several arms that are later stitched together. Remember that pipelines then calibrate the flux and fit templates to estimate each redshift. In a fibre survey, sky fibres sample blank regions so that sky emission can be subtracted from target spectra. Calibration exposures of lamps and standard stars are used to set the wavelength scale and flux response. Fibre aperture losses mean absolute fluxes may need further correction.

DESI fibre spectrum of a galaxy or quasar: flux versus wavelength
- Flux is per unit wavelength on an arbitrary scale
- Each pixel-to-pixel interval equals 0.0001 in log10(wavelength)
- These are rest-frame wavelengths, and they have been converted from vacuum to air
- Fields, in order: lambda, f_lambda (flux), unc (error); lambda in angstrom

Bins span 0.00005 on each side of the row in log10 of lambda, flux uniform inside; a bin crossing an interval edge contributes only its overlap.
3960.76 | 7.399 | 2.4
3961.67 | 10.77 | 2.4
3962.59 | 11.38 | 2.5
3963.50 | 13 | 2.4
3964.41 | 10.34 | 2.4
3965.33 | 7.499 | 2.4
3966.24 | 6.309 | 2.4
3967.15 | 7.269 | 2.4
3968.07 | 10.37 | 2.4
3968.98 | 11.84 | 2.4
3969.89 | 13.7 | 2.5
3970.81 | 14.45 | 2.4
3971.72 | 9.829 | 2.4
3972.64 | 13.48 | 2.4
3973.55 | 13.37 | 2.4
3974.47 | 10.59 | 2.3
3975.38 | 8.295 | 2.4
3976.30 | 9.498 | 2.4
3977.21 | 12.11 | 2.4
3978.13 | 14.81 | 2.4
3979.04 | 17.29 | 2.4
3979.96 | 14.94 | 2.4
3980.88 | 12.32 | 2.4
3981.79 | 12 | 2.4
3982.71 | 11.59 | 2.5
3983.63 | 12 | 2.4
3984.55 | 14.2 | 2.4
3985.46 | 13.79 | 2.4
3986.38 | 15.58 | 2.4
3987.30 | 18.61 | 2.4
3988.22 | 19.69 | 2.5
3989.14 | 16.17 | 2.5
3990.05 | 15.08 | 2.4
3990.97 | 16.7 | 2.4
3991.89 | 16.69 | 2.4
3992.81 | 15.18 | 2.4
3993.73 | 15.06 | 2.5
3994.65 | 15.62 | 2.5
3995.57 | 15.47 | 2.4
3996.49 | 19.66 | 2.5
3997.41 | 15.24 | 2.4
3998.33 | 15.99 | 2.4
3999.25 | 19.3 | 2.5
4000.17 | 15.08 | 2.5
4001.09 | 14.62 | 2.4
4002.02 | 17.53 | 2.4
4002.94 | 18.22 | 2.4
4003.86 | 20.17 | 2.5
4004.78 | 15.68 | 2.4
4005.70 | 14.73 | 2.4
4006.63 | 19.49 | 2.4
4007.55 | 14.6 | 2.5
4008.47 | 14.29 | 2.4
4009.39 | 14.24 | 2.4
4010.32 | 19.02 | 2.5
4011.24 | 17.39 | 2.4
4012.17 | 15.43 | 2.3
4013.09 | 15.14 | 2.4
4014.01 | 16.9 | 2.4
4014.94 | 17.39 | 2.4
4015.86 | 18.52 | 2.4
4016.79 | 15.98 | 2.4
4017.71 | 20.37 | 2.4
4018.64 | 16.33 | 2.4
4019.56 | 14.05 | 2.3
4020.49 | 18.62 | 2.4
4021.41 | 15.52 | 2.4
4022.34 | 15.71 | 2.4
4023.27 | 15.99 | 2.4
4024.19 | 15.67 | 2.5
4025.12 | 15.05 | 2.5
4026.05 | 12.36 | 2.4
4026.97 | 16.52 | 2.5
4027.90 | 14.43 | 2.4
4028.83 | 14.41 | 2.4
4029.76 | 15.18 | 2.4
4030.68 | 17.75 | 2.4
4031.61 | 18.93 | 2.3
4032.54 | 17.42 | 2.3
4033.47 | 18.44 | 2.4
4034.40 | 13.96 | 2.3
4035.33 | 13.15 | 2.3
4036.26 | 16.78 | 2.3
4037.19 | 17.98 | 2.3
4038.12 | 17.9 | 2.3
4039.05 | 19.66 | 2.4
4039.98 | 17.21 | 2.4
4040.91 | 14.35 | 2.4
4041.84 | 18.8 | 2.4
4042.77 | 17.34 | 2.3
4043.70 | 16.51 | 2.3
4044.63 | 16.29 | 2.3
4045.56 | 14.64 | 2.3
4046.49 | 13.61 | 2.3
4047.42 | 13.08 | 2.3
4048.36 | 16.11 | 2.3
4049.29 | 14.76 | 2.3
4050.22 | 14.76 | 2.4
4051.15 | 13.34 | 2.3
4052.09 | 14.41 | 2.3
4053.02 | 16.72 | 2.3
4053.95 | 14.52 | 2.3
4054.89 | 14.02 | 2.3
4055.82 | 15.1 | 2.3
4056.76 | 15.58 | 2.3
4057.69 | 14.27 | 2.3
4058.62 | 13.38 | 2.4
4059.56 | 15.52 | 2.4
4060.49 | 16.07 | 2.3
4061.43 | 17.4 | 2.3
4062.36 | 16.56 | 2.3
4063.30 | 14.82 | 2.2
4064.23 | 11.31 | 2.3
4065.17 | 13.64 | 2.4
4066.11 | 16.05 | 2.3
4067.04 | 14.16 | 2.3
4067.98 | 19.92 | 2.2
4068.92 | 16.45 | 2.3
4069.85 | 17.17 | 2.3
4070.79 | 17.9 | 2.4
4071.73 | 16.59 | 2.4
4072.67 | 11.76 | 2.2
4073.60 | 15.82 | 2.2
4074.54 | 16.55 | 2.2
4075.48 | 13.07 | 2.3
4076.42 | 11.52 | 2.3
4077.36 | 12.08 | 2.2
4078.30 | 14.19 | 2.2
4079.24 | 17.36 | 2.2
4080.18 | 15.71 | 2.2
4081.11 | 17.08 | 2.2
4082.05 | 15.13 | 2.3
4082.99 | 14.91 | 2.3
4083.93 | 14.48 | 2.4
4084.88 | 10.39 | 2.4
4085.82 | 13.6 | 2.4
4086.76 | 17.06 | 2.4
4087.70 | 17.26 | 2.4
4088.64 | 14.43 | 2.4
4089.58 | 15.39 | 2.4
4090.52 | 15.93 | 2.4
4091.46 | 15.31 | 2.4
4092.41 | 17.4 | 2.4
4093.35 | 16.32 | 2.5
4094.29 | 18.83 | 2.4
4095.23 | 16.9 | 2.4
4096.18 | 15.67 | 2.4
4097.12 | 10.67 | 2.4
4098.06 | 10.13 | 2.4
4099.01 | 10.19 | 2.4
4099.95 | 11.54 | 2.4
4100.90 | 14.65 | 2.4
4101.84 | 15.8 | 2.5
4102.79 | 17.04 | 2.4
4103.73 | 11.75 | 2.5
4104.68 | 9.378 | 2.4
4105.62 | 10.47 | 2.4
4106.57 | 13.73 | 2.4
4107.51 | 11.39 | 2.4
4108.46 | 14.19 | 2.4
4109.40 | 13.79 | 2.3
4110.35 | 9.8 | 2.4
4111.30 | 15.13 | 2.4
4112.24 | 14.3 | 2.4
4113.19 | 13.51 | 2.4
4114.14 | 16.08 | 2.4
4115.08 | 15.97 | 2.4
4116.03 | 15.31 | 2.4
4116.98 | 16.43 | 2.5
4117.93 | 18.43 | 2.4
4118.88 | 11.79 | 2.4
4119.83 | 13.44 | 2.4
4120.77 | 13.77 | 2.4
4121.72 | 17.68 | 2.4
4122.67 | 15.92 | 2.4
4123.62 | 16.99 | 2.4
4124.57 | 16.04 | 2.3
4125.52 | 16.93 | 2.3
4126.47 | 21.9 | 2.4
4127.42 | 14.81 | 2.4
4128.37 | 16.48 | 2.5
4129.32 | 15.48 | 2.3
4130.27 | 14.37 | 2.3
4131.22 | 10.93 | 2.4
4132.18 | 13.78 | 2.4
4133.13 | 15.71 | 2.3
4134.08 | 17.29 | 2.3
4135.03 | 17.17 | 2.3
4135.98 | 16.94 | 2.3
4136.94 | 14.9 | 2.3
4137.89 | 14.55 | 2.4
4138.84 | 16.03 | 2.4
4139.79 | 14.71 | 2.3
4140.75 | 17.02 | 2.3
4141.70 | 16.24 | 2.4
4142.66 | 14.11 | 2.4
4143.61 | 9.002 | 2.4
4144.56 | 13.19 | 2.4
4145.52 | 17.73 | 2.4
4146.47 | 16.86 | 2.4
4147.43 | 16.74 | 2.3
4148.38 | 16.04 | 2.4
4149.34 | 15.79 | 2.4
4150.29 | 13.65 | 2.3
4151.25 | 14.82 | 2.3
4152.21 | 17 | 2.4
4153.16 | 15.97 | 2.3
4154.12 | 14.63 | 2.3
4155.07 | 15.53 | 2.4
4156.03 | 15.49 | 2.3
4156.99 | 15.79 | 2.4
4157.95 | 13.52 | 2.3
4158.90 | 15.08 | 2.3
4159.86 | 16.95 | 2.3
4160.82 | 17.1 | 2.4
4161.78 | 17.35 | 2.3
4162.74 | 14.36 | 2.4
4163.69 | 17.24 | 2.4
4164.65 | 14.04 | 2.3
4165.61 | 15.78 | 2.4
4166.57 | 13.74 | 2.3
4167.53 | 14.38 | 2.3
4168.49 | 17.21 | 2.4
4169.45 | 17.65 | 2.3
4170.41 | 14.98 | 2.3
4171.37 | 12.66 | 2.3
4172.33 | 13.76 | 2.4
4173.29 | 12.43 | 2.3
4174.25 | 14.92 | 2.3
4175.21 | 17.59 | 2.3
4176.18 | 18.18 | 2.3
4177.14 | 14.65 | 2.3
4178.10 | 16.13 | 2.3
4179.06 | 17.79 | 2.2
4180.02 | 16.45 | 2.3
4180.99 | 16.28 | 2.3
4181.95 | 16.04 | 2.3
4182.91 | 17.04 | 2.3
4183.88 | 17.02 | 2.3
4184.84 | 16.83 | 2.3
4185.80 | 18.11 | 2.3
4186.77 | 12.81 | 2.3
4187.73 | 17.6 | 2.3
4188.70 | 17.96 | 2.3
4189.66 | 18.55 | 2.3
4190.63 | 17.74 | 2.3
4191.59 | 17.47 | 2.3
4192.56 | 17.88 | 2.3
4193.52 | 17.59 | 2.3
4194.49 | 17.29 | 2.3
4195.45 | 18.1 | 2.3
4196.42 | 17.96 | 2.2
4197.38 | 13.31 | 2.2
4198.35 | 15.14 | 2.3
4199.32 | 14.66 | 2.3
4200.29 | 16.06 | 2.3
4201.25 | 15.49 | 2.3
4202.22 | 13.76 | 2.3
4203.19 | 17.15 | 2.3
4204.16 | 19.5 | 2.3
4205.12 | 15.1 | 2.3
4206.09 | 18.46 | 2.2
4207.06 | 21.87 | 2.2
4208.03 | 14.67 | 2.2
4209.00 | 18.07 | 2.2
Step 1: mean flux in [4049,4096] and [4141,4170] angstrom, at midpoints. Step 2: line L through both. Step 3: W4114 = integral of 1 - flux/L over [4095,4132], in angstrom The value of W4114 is 2.5 angstrom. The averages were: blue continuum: 15.3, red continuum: 15.4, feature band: 14.3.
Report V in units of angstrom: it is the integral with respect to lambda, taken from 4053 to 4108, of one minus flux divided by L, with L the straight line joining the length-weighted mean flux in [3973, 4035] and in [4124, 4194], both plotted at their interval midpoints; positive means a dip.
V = 3.7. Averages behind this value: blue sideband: 15.6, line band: 14.7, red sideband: 15.8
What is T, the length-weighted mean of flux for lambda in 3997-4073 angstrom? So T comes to 16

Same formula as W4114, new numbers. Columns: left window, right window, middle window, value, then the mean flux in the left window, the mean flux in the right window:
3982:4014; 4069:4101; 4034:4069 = -0.5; 16.1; 14.8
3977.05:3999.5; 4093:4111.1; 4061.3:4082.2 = -2.2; 15.4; 13.3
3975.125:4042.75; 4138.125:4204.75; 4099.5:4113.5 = 2.5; 15.9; 15.9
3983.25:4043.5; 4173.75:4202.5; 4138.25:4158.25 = 1.5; 16.4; 16.6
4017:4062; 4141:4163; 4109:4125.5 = 0.5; 15.8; 15.4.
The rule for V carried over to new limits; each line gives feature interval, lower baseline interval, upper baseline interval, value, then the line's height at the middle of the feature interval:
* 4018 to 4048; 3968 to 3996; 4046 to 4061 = -3.30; 14.5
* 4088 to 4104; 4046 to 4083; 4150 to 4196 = 0.74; 15.4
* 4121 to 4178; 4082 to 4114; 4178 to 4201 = -0.09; 15.5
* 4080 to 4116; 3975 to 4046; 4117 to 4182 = 3.33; 15.7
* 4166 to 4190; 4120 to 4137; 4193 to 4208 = 0.66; 16.5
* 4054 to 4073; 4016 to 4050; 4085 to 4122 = -0.05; 15.4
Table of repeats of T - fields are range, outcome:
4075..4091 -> 14.7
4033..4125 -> 15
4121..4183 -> 15.6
